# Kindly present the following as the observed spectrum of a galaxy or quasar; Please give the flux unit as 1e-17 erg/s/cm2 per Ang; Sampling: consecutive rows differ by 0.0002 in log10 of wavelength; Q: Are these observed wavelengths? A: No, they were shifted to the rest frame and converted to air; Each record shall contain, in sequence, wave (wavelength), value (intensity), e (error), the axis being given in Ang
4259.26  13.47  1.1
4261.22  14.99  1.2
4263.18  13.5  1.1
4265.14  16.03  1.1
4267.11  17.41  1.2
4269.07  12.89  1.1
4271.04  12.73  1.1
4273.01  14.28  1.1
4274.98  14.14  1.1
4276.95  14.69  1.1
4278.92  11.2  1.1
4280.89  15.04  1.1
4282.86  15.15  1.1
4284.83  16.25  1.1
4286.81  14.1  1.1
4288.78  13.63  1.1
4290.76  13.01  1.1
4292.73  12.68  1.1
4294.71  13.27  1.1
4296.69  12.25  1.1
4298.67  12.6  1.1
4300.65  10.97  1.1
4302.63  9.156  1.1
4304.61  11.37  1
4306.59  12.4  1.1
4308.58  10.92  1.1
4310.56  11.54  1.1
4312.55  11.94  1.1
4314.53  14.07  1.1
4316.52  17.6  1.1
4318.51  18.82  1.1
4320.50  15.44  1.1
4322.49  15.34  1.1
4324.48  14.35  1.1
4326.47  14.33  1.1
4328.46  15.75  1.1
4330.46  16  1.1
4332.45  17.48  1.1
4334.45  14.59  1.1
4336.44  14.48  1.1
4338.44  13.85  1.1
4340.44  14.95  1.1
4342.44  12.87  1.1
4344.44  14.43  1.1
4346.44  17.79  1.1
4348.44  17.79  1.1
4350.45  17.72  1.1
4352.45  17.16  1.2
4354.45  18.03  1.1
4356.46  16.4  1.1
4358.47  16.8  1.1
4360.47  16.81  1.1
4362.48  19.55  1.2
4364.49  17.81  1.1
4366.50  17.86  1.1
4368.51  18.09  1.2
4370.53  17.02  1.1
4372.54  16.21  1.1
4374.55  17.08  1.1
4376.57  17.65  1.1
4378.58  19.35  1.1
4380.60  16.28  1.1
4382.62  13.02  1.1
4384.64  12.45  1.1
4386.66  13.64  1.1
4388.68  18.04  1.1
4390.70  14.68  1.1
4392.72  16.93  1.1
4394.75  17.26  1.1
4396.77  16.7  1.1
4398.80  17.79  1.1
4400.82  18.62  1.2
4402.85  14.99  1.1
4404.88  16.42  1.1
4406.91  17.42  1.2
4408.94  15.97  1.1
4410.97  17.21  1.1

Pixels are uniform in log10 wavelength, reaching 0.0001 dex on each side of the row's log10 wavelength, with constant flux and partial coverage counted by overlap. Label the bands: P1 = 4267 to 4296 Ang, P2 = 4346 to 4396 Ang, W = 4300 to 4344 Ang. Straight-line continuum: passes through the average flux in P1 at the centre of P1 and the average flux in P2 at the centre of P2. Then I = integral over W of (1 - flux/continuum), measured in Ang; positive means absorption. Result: 3.5 Ang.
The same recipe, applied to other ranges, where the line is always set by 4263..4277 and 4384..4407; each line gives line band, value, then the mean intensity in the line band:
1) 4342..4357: -1.0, 16.7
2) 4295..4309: 3.2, 11.5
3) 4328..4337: -0.2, 15.7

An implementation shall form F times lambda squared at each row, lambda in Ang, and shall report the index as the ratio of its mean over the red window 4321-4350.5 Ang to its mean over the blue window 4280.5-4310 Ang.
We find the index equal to 1.23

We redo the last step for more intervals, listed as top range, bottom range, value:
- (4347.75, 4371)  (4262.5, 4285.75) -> 1.27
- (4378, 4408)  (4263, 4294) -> 1.20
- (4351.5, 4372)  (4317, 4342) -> 1.15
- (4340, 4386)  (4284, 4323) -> 1.28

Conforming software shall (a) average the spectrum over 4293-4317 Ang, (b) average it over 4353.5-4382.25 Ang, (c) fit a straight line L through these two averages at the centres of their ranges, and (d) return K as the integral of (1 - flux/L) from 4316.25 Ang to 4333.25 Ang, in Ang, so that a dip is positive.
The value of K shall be -2.7 Ang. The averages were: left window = 12.2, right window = 17.4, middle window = 16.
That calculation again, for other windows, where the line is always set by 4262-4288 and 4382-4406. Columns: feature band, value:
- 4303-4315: 2.46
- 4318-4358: -1.67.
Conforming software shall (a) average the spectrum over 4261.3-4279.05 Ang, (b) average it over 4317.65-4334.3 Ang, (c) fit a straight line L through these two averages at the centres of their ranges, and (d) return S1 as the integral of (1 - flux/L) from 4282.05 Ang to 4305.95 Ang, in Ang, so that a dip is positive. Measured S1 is 3.3 Ang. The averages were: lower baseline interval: 14.3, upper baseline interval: 15.8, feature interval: 12.8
